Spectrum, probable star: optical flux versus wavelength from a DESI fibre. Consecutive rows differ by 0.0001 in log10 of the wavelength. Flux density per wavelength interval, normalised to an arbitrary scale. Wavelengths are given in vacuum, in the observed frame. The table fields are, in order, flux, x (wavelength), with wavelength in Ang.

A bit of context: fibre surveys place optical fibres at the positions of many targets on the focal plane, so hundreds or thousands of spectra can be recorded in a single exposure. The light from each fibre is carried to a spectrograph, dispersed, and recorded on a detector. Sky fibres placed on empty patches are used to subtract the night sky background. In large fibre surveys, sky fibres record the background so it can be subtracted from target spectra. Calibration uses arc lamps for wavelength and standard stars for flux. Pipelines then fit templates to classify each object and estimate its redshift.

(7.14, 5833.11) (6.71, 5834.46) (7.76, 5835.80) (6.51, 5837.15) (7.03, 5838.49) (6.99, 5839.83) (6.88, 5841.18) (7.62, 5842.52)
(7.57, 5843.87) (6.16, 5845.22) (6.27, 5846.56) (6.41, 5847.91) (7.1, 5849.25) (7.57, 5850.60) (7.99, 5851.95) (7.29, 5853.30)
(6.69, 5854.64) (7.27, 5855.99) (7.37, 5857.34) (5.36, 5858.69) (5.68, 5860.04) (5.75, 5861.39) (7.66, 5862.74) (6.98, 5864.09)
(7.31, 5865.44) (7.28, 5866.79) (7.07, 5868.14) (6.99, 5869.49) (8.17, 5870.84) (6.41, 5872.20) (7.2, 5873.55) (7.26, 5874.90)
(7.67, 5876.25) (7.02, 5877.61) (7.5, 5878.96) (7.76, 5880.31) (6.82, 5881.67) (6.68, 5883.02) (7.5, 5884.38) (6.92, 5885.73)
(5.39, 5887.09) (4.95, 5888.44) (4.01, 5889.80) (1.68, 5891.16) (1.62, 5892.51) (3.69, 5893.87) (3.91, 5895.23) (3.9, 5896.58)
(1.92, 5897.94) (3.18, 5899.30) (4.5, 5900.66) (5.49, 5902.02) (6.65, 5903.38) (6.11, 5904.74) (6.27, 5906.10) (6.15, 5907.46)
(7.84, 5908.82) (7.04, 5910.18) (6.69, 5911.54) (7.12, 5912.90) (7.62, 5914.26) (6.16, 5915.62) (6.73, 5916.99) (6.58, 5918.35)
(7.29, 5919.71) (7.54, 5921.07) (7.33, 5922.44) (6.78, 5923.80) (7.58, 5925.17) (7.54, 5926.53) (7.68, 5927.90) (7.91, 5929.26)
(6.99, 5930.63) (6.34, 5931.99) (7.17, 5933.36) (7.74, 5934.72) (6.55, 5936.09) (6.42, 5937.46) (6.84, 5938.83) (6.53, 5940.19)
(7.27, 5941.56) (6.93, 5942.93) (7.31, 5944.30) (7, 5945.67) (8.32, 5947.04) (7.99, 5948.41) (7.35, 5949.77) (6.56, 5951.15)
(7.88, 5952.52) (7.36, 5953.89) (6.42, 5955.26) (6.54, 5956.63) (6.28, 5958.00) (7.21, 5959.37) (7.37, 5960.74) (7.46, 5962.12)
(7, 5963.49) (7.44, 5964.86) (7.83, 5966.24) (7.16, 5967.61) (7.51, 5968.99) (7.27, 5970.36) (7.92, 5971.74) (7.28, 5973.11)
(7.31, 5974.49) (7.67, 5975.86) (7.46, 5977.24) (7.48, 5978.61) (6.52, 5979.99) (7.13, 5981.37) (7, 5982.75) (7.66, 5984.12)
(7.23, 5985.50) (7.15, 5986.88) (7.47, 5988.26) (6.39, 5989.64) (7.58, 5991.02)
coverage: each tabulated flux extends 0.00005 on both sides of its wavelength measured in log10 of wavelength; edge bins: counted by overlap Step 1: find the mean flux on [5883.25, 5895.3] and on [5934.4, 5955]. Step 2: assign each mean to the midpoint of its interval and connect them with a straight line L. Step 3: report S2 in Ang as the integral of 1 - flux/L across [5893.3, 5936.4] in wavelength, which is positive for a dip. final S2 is -3.9 Ang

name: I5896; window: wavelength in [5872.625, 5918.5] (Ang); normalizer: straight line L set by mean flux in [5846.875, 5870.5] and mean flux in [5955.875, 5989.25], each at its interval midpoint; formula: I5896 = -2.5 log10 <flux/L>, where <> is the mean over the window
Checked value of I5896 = 0.21 mag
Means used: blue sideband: 6.94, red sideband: 7.26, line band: 5.8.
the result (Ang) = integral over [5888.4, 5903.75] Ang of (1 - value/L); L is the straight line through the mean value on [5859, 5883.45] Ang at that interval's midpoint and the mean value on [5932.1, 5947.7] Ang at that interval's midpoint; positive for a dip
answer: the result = 7.3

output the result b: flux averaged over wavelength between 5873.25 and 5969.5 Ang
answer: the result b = 6.53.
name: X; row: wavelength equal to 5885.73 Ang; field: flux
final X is 6.92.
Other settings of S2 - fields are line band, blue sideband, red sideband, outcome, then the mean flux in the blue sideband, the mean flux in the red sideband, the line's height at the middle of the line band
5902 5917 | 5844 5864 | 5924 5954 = 0.8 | 6.78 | 7.23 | 7.07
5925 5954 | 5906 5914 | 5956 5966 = -0.9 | 6.94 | 7.08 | 7.02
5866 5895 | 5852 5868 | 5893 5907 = -2.0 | 6.84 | 4.55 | 5.67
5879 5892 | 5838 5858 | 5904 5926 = 2.3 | 7.08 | 6.93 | 7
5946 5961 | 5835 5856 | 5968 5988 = 0.2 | 7.06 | 7.33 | 7.28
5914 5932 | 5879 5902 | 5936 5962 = -3.3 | 4.75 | 7.08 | 6.05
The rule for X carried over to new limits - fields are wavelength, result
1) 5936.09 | 6.55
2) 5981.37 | 7.13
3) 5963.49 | 7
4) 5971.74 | 7.92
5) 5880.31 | 7.76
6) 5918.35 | 6.58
